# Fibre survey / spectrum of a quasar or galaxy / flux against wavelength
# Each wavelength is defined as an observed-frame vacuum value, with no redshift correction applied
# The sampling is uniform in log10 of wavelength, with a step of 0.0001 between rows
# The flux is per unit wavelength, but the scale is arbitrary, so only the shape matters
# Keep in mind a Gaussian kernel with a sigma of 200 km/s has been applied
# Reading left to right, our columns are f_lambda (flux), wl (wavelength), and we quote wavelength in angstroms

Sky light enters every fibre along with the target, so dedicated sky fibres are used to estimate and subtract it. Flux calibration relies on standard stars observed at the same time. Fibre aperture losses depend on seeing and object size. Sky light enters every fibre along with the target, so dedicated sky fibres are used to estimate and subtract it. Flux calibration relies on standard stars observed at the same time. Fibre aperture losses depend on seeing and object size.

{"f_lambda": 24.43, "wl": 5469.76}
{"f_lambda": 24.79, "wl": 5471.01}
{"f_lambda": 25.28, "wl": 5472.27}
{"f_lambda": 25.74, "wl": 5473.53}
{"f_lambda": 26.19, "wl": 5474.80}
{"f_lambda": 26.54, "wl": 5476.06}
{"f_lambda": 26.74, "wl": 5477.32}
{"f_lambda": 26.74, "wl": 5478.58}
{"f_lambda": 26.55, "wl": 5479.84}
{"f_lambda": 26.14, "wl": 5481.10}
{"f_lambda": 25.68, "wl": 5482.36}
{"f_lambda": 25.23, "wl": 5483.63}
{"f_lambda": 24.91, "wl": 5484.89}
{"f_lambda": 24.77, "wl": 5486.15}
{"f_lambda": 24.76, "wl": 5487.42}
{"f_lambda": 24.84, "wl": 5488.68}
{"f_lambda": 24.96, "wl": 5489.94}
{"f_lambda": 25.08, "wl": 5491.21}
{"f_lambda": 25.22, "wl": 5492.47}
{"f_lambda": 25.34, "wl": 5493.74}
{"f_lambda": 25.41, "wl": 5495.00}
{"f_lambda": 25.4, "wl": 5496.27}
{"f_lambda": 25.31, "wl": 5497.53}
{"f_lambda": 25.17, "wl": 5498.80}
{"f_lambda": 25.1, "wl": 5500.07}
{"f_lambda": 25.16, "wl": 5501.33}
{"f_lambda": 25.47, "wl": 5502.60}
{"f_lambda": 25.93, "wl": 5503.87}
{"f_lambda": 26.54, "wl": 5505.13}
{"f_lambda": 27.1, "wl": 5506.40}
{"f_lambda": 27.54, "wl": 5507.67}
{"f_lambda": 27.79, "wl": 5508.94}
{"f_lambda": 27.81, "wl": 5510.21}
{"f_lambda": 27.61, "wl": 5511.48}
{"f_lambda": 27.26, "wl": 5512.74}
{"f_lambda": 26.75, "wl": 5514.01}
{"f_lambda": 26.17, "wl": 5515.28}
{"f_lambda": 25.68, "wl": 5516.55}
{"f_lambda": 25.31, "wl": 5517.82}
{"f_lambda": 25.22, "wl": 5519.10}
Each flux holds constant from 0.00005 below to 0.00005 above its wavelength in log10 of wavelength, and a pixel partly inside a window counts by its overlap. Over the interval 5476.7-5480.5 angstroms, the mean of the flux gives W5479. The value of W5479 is 26.7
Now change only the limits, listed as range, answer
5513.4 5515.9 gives 26.5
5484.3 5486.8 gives 24.8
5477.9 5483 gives 26.3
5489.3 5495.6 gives 25.2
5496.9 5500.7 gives 25.2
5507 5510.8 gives 27.7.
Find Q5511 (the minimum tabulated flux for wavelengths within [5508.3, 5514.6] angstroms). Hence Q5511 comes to 26.75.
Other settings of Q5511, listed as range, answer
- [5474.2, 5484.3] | 25.23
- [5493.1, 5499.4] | 25.17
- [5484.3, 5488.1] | 24.76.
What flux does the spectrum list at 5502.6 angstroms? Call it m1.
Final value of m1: 25.47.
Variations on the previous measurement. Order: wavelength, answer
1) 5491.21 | 25.08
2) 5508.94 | 27.79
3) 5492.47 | 25.22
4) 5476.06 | 26.54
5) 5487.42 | 24.76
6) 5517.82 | 25.31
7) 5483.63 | 25.23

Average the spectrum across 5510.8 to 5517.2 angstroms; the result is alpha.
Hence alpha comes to 26.7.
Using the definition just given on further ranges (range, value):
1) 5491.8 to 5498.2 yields 25.3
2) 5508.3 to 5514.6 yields 27.5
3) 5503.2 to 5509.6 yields 27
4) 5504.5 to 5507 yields 26.8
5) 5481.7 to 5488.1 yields 25.1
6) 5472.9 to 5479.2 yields 26.4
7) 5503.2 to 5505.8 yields 26.3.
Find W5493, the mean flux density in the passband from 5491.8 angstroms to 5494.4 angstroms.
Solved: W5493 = 25.3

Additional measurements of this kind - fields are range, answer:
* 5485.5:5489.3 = 24.8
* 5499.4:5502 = 25.1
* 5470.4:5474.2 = 25.2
